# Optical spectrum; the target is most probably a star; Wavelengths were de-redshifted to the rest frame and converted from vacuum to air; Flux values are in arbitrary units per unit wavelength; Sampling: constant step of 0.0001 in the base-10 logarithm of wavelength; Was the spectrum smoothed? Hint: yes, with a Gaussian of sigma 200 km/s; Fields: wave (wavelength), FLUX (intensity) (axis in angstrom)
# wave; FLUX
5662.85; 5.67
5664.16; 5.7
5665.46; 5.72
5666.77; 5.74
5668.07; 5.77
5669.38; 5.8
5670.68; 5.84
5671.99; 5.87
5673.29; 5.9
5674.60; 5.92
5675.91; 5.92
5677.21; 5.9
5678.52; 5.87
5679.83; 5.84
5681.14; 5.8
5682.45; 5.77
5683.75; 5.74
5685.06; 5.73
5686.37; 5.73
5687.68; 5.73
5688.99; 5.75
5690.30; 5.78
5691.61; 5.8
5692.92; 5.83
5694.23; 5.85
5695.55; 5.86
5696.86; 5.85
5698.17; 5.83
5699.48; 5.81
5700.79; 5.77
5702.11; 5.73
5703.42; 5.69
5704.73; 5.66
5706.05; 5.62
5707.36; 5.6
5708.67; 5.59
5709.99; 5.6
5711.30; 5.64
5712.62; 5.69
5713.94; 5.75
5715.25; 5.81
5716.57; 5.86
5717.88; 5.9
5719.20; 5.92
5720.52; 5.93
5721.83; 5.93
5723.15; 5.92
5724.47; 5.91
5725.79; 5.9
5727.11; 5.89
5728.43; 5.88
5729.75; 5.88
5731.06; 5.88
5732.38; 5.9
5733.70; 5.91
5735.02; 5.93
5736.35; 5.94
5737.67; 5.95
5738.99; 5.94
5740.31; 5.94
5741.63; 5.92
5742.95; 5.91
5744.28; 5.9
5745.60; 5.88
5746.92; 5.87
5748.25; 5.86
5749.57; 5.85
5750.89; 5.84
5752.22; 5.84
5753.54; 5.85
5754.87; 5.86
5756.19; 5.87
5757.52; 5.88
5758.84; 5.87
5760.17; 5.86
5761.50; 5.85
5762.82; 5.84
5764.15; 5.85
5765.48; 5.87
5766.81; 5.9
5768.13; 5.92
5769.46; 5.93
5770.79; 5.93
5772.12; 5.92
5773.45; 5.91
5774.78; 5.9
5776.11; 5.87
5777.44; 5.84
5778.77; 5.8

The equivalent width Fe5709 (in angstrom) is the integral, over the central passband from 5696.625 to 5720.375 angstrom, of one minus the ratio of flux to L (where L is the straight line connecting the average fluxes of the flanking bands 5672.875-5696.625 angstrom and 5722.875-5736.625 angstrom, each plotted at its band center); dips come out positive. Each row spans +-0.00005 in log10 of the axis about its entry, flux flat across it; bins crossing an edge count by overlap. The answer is 0.5 angstrom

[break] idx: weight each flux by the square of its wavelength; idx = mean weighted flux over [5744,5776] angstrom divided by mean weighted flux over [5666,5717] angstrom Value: 1.0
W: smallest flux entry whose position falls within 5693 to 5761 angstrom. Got 5.59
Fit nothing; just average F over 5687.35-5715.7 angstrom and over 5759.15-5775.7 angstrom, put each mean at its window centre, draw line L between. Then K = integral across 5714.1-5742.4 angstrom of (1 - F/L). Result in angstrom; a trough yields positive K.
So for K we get -0.5 angstrom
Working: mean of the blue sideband 5.74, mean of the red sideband 5.89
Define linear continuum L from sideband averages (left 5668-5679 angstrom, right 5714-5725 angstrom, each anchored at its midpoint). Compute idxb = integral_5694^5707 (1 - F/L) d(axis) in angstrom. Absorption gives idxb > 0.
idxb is 0.27 angstrom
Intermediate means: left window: 5.87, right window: 5.89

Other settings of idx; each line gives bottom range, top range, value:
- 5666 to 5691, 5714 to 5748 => 1.03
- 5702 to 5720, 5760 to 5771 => 1.05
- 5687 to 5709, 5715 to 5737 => 1.04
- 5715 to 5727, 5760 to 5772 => 1.01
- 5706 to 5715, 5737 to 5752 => 1.06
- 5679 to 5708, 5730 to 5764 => 1.04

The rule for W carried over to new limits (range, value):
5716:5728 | 5.86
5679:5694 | 5.73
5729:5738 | 5.88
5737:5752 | 5.84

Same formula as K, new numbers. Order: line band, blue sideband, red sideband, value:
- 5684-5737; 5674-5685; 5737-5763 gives 0.5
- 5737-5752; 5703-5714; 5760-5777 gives -0.3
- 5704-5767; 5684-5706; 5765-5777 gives -0.1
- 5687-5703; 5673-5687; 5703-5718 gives -0.1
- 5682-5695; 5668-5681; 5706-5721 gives 0.1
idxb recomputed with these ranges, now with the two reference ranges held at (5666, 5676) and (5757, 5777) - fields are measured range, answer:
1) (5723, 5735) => -0.1 angstrom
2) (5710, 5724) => 0.1 angstrom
